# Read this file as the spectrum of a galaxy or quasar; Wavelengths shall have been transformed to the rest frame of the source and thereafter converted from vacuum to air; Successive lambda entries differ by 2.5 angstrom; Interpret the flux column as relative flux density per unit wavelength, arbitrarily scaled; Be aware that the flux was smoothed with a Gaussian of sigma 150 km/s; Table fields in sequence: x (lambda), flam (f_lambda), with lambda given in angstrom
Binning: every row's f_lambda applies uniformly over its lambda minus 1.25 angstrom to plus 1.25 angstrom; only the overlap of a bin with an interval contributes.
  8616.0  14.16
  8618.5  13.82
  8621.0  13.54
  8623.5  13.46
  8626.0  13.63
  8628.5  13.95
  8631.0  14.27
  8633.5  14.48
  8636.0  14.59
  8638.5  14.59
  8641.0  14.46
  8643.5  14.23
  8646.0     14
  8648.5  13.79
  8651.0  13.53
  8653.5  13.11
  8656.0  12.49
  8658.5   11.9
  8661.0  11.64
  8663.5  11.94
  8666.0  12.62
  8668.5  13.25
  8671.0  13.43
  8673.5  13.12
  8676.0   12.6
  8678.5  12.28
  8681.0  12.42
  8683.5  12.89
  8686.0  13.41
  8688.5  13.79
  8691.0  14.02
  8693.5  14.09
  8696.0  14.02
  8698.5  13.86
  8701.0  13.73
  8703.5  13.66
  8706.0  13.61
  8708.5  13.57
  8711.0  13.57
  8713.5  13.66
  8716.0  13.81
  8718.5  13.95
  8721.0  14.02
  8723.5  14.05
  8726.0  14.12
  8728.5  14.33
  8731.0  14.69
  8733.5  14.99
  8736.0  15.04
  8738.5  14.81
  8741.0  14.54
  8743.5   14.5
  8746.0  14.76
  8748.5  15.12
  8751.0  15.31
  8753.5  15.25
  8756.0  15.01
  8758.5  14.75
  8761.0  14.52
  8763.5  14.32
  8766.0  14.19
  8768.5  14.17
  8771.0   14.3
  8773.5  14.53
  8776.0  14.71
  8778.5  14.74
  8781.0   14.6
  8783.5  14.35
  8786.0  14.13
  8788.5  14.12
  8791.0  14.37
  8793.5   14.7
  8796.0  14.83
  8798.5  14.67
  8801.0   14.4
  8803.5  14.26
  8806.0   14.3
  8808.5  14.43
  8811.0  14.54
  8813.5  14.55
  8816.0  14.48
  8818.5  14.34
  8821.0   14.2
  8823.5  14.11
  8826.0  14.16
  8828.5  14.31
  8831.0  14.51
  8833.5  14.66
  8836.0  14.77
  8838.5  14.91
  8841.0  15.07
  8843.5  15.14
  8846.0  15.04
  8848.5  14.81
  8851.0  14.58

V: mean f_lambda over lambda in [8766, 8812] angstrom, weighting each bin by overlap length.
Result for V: 14.4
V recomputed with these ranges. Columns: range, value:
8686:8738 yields 14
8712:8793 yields 14.5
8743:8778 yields 14.7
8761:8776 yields 14.4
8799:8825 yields 14.4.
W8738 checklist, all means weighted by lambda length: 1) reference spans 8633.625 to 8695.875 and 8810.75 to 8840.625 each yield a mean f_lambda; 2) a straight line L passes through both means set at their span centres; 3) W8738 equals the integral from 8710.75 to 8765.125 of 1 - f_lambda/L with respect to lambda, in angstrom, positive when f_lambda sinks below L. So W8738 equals -2.7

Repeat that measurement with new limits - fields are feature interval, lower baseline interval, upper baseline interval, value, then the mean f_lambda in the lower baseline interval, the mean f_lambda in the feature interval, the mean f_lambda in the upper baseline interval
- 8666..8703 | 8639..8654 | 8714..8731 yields 1.8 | 13.9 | 13.3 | 14.1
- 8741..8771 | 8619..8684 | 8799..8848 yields -1.3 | 13.3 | 14.7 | 14.5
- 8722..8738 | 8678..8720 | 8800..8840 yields -0.9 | 13.6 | 14.5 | 14.4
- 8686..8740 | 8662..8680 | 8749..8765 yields -1.1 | 12.7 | 14.1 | 14.9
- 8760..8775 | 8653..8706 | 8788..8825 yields -0.4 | 13.1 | 14.3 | 14.4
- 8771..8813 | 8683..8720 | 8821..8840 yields -0.7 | 13.7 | 14.5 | 14.5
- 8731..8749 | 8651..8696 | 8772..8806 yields -1.3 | 12.9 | 14.8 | 14.5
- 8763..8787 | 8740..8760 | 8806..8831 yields 0.5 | 14.9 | 14.4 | 14.4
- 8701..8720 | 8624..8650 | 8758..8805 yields 0.8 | 14.2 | 13.7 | 14.5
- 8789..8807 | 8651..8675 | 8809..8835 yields -0.5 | 12.7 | 14.5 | 14.4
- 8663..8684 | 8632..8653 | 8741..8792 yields 2.2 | 14.2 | 12.8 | 14.6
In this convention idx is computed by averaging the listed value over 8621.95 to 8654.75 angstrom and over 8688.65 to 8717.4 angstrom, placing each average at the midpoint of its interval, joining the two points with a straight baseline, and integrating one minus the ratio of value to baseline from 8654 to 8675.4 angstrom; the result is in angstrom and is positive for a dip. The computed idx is 2.1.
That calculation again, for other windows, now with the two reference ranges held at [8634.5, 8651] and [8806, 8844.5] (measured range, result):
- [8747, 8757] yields -0.53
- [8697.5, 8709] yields 0.51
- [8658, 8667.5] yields 1.46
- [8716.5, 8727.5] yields 0.25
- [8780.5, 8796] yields 0.07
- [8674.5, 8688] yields 1.42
